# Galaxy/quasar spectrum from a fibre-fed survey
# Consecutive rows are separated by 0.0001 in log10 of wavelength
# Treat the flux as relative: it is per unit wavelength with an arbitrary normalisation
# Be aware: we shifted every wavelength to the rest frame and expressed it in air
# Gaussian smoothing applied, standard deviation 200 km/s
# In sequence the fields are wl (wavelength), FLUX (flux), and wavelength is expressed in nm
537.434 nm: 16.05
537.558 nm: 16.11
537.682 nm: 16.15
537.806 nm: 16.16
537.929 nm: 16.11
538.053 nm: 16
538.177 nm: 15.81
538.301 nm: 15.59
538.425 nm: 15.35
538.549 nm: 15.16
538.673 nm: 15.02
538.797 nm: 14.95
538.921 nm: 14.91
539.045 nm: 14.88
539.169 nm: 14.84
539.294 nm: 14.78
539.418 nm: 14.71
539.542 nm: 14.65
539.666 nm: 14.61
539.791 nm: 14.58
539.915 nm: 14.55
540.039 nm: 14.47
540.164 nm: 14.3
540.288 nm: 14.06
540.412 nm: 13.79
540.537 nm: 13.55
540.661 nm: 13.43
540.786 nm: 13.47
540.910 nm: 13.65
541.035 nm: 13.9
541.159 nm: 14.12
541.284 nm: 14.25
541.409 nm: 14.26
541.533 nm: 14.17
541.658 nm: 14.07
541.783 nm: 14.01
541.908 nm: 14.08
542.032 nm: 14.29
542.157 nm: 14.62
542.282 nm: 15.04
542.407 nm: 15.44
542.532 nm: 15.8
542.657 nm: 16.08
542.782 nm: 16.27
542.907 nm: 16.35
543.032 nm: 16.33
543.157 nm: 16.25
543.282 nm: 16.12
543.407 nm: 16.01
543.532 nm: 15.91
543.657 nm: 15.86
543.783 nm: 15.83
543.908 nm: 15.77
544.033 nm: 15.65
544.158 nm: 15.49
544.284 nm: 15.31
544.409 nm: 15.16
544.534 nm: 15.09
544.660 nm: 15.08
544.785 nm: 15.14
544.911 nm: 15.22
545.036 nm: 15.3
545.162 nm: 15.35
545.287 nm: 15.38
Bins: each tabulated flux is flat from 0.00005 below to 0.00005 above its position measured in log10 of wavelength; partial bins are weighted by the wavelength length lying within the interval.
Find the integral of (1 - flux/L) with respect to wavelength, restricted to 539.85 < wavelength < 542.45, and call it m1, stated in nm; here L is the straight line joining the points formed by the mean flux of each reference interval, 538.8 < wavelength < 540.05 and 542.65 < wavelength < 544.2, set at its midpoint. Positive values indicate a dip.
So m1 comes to 0.19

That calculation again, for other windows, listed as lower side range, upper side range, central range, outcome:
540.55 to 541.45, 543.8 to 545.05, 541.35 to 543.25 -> -0.10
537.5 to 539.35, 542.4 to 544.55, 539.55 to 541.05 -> 0.15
